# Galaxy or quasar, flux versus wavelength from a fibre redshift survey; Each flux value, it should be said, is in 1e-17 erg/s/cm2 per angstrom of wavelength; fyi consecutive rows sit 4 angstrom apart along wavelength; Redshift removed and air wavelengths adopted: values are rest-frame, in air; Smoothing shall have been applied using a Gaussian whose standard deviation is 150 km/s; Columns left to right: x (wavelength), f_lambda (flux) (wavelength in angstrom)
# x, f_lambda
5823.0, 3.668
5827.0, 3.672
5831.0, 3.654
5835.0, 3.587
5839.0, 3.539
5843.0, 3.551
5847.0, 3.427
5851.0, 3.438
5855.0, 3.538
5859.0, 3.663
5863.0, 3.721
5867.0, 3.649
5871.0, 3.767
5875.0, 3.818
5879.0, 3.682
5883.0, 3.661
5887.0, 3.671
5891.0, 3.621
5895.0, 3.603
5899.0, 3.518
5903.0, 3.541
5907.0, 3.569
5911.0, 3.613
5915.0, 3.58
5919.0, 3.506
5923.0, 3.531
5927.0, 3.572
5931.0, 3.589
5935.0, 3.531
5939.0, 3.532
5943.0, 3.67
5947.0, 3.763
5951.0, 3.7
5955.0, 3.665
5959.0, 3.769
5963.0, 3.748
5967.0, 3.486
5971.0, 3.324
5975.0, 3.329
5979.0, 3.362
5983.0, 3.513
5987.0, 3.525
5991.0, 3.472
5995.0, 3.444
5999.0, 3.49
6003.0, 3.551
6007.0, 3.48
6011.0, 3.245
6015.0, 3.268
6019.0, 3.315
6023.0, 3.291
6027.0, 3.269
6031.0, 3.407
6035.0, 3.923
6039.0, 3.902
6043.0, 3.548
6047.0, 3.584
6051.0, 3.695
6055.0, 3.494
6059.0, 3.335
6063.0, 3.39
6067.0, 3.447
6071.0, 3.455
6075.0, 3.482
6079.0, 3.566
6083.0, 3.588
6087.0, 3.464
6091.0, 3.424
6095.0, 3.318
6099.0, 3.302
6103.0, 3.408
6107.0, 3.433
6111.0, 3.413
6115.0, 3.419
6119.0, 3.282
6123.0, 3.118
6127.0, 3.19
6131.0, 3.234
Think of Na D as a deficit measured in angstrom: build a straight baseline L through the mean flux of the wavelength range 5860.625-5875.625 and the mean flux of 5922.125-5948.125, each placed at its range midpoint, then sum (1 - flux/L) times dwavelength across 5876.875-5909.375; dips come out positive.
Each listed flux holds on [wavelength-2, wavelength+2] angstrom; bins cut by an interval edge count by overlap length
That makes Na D 0.6 angstrom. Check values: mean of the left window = 3.73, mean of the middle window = 3.61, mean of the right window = 3.6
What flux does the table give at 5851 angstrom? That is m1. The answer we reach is 3.438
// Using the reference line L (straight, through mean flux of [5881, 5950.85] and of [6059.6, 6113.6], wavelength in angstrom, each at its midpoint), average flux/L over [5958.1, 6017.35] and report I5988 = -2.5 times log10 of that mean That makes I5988 0.021 mag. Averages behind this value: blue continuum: 3.6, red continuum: 3.43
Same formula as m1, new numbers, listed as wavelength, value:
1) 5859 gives 3.663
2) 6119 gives 3.282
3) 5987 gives 3.525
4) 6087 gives 3.464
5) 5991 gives 3.472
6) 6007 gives 3.48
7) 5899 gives 3.518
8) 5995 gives 3.444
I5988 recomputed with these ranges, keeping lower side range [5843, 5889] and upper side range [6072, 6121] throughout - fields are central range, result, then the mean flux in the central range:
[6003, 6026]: 0.05 mag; 3.34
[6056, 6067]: 0.02 mag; 3.39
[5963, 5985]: 0.03 mag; 3.43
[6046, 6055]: -0.04 mag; 3.61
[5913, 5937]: 0.01 mag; 3.55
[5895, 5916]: 0.01 mag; 3.57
